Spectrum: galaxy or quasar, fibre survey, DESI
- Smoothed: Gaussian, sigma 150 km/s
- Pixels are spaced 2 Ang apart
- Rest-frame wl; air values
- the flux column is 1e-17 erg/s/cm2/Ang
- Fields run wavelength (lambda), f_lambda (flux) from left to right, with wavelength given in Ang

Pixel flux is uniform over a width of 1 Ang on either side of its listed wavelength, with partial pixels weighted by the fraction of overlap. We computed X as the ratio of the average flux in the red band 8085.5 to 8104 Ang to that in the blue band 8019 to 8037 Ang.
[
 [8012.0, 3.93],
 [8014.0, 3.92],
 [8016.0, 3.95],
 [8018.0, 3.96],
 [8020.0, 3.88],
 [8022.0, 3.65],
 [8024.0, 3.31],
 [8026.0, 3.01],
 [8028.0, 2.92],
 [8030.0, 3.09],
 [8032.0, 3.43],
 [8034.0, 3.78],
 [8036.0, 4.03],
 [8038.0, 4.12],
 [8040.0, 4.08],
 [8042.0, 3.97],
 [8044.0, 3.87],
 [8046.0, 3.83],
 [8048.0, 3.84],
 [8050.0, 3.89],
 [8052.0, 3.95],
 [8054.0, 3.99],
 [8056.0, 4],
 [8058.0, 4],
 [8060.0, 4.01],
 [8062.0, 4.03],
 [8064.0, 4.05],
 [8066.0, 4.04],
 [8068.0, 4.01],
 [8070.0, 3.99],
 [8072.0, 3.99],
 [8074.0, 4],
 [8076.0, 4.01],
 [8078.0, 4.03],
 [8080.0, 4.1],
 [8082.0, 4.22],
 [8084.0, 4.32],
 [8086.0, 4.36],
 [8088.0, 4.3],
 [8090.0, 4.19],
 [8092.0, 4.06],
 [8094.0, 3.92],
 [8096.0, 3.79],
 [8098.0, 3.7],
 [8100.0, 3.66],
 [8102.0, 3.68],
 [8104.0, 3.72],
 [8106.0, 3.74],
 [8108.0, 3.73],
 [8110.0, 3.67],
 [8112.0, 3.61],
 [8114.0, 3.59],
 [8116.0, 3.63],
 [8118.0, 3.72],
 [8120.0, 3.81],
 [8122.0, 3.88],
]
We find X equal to 1.14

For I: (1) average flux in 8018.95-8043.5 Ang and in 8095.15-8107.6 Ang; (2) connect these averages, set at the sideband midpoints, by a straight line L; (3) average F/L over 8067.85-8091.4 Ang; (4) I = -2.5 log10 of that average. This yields -0.12 mag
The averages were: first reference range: 3.61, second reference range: 3.71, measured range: 4.13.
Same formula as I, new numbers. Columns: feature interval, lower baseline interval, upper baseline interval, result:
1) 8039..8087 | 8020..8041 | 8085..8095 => -0.04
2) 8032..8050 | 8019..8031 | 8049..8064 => -0.07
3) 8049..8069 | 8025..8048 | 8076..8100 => -0.04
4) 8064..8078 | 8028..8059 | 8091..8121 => -0.06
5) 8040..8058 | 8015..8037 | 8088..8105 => -0.08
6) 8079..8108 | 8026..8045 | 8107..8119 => -0.09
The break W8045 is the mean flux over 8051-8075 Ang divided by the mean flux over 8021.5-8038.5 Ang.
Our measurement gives 1.2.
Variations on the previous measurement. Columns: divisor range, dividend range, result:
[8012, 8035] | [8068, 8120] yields 1.10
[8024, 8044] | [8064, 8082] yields 1.12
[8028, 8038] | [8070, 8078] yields 1.12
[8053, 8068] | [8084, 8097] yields 1.03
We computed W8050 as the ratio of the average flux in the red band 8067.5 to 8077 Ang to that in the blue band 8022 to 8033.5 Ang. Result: 1.24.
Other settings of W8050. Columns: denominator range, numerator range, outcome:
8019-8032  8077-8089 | 1.27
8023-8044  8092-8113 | 1.04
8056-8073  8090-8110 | 0.94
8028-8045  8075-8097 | 1.10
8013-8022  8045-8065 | 1.02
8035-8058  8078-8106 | 1.01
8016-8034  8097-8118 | 1.06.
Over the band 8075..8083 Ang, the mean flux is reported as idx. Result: 4.09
